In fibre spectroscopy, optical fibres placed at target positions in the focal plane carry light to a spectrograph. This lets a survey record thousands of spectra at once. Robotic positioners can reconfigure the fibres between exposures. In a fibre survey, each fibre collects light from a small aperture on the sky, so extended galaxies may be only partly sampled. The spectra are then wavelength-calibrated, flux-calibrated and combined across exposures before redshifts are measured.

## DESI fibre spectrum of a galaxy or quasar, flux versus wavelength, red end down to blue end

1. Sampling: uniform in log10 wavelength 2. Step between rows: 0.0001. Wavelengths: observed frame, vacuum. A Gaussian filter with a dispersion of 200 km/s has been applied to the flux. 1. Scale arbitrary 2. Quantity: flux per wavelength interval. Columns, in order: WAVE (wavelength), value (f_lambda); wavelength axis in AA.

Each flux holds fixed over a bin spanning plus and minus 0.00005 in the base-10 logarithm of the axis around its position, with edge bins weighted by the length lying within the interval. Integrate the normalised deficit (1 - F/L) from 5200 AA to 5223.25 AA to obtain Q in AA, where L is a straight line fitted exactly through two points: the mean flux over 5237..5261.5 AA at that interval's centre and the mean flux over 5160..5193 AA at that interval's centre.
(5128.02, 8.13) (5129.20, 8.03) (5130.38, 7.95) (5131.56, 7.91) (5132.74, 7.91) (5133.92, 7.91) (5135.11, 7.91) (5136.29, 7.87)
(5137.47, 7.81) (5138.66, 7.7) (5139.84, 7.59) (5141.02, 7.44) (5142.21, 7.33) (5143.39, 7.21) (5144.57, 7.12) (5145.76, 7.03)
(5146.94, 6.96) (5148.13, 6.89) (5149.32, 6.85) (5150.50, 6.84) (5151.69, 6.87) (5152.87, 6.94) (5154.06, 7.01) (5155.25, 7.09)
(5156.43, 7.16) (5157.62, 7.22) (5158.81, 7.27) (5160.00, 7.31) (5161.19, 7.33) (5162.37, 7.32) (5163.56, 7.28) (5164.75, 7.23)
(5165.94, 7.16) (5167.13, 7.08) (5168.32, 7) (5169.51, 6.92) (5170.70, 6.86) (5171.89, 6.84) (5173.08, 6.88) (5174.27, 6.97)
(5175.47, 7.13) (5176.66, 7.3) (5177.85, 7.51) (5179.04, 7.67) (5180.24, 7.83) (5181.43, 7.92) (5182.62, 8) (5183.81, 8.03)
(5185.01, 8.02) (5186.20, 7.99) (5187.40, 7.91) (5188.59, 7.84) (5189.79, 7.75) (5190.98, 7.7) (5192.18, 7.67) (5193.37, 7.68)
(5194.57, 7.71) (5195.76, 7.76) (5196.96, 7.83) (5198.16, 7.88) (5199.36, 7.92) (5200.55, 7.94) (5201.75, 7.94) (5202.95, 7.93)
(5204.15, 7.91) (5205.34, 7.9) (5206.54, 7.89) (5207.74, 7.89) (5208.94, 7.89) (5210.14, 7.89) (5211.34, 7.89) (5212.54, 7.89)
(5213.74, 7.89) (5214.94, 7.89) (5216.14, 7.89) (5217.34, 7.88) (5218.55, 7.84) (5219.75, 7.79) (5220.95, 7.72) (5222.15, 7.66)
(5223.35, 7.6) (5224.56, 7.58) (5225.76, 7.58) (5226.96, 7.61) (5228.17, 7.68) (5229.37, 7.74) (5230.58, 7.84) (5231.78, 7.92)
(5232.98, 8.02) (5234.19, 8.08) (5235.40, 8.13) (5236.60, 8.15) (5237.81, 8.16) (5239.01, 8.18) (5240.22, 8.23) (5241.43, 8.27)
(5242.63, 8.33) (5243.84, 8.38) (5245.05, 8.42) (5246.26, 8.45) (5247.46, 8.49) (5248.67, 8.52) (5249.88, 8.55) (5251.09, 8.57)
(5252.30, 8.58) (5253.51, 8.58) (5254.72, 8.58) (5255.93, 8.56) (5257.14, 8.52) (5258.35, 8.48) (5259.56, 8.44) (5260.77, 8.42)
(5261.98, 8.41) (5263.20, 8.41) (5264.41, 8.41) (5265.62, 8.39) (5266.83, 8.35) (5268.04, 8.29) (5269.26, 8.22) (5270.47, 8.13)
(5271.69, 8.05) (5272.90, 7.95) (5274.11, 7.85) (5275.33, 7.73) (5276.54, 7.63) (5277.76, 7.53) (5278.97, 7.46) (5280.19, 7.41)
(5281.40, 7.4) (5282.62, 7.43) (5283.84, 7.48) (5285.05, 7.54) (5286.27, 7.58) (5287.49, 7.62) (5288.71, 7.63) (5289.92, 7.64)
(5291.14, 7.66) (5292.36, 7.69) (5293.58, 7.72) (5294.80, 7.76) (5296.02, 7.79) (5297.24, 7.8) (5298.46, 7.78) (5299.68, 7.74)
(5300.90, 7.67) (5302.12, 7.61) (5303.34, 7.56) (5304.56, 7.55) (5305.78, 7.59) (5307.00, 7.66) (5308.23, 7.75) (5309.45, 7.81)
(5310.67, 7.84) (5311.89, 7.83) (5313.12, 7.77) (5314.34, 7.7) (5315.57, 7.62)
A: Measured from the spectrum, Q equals 0.2 AA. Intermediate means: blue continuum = 7.45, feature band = 7.86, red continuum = 8.43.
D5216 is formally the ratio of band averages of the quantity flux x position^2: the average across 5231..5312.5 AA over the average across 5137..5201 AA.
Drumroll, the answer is 1.13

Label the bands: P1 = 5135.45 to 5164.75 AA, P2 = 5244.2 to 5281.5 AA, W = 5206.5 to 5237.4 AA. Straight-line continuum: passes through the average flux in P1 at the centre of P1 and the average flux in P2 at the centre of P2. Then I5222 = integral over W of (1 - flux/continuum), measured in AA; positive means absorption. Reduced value 0.1 AA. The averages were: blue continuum 7.23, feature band 7.84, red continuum 8.23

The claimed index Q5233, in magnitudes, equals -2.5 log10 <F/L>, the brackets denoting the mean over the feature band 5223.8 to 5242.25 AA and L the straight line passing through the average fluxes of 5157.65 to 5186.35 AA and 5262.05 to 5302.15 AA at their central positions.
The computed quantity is -0.05 mag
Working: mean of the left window 7.36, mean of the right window 7.81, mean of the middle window 7.95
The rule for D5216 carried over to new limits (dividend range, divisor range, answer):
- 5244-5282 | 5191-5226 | 1.07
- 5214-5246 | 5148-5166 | 1.15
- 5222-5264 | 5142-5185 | 1.17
